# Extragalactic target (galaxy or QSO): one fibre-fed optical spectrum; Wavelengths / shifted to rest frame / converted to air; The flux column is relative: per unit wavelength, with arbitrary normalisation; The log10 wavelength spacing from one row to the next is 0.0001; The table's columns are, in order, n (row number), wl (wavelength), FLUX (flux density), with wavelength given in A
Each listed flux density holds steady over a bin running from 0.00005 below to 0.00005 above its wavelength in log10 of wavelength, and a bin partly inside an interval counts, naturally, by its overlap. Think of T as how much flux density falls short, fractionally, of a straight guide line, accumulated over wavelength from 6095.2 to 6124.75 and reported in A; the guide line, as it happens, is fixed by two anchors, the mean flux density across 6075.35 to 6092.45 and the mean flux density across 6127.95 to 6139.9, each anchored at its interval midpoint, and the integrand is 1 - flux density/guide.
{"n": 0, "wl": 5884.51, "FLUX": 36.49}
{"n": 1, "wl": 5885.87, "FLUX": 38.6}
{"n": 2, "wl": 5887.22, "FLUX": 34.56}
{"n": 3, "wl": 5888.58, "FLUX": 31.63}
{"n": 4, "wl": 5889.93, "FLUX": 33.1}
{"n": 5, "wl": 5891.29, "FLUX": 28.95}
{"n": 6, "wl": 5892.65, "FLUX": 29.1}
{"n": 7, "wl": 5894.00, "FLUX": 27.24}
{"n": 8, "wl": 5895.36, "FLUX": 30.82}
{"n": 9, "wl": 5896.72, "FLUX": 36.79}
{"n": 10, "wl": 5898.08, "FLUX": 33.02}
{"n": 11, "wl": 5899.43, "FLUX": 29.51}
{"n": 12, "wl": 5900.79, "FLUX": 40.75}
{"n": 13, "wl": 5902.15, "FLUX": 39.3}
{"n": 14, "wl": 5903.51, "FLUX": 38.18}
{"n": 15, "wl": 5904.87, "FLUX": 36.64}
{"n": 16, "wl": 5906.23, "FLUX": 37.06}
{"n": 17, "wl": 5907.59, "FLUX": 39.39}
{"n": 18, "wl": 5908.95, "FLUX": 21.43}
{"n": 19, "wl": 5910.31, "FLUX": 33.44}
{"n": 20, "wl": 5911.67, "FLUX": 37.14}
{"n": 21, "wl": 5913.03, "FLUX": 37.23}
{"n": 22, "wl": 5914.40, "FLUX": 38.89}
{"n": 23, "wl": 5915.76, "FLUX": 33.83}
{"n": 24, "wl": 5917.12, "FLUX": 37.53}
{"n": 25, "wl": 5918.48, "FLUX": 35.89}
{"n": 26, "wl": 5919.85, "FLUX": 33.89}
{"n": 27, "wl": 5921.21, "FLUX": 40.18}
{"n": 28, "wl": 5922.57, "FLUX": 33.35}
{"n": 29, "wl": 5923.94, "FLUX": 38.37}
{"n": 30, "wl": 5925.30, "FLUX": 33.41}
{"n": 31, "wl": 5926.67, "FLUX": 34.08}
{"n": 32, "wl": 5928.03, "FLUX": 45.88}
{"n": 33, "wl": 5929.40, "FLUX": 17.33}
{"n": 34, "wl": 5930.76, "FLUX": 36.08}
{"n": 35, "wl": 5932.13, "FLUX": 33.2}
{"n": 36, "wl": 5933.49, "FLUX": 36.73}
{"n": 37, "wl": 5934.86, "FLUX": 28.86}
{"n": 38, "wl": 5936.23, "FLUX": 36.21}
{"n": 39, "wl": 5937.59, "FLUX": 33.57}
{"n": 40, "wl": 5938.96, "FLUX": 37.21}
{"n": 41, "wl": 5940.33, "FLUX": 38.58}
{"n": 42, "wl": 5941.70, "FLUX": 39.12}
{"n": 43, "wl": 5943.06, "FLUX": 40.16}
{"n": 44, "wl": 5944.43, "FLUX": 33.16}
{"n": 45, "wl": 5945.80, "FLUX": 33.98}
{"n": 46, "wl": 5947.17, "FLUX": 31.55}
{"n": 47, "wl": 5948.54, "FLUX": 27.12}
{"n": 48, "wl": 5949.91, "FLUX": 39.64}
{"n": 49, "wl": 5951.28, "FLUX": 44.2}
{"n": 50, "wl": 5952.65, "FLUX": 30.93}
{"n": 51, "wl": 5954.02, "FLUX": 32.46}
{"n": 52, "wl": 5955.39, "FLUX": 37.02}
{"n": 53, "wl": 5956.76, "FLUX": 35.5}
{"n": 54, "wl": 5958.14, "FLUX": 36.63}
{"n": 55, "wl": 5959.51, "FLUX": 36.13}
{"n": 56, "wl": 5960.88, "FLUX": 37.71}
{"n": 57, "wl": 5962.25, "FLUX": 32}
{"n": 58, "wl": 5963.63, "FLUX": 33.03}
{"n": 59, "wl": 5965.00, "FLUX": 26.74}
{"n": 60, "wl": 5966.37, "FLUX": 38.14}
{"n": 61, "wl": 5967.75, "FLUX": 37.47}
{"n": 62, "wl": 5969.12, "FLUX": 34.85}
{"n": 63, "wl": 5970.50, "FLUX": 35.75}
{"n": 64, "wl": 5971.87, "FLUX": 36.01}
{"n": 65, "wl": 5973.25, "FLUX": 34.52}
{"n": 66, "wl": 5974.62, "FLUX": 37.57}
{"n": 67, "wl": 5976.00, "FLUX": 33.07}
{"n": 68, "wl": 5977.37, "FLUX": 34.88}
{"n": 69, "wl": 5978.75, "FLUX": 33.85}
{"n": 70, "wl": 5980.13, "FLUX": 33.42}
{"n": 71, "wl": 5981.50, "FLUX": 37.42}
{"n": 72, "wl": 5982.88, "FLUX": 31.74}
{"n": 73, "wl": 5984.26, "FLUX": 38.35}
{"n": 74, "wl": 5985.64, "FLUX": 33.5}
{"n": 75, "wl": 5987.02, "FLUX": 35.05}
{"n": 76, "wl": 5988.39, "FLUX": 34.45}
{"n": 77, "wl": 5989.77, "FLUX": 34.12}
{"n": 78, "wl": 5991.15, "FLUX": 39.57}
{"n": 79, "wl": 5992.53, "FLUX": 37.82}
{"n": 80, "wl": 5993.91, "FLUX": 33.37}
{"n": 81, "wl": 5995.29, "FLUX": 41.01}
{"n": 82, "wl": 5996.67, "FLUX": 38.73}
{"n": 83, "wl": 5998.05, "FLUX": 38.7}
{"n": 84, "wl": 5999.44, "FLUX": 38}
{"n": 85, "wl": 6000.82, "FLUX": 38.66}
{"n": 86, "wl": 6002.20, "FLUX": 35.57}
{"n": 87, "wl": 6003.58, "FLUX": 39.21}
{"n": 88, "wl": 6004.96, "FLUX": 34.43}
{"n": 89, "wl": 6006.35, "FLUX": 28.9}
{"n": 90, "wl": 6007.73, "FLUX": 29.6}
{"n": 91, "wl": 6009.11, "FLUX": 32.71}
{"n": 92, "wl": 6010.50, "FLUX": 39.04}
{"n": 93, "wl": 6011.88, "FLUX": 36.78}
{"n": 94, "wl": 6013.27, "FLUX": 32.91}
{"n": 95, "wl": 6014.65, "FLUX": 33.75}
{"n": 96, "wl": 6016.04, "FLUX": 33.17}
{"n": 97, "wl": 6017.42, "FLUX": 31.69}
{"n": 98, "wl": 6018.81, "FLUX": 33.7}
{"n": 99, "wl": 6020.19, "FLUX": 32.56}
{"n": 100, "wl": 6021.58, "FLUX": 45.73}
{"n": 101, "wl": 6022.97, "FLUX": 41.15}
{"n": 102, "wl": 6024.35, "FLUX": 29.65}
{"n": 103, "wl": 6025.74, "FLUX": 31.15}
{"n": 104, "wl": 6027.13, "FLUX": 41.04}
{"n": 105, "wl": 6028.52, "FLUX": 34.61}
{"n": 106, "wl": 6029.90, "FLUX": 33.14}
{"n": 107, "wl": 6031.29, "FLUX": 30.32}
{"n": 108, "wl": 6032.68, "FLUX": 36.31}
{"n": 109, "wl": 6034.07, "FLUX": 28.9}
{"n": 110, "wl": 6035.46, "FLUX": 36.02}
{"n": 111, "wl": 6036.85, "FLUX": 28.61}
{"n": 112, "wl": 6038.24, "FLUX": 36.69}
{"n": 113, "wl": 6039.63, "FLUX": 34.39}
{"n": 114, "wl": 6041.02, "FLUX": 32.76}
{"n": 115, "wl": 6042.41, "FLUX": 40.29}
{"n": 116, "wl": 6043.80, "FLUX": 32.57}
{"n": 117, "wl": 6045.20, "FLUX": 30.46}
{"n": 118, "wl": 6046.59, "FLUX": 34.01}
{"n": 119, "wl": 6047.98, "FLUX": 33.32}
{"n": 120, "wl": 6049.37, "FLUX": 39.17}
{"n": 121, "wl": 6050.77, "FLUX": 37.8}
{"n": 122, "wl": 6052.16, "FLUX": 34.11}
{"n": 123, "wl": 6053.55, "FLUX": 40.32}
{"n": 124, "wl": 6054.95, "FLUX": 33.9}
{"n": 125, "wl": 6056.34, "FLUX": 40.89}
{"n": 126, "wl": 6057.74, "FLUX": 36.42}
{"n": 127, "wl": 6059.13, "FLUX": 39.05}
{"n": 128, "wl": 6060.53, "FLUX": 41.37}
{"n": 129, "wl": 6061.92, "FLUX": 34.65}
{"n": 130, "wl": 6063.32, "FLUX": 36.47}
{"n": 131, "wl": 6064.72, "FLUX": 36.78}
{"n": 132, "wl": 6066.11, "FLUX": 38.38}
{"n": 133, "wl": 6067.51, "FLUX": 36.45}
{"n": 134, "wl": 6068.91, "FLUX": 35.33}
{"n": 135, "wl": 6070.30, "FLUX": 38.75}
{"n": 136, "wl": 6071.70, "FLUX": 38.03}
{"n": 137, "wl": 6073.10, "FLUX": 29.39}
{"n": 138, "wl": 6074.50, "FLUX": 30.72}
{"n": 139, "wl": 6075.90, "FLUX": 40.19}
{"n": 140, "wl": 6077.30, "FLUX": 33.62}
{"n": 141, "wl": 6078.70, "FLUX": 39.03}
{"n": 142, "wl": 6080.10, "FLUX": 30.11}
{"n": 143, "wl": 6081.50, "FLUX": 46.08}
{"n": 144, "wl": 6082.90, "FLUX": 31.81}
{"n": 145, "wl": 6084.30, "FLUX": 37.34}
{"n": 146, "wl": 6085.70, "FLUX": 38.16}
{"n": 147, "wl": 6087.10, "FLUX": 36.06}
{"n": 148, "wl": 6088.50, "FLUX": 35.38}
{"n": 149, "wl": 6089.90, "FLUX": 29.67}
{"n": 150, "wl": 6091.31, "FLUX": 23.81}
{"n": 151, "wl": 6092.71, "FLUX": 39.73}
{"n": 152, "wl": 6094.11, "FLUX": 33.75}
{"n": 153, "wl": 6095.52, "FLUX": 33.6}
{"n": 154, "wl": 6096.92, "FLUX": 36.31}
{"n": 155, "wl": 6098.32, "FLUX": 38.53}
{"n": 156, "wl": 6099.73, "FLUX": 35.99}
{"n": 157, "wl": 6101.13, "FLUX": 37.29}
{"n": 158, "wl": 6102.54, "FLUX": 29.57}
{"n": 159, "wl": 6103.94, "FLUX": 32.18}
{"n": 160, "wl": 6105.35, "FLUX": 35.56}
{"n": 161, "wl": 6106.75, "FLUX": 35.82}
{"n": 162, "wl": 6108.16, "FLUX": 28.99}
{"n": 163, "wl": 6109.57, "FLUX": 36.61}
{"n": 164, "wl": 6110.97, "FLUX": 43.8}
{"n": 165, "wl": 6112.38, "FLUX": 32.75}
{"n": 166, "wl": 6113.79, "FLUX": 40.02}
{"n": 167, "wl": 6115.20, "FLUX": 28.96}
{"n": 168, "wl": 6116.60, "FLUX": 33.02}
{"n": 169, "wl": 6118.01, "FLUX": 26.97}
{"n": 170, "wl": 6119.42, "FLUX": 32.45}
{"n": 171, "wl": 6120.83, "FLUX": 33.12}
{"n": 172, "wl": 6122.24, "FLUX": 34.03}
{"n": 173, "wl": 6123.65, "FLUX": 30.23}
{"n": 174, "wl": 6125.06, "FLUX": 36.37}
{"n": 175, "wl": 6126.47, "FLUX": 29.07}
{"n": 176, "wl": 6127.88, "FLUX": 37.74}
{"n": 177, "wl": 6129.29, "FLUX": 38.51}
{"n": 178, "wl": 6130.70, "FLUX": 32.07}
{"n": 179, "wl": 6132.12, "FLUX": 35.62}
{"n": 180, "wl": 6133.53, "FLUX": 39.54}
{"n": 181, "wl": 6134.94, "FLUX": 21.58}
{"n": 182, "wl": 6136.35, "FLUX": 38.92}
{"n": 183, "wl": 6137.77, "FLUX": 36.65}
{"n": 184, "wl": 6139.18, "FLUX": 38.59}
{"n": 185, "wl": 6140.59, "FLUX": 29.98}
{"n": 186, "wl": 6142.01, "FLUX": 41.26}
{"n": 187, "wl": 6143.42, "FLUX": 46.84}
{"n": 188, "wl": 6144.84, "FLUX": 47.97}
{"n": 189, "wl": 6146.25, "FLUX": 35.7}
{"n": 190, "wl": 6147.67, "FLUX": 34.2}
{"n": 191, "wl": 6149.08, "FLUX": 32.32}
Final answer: 0.9 A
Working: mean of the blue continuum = 35.2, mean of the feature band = 34.1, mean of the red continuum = 35.3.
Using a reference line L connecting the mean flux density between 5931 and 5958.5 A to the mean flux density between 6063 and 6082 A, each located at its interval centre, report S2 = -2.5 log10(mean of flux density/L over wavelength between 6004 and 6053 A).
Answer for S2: 0.05 mag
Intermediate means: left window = 35.3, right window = 36.3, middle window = 34.4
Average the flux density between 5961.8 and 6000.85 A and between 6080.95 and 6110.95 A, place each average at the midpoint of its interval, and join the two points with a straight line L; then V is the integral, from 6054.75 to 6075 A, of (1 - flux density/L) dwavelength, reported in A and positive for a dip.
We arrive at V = -0.8 A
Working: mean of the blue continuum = 35.5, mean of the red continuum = 35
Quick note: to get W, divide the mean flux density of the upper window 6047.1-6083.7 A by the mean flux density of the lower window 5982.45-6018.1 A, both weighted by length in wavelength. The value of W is 1.0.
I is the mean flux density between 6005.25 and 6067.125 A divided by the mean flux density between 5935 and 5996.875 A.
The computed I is 0.99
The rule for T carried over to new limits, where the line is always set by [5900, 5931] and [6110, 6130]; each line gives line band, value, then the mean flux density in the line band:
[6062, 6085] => -1.1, 36.1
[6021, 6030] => -0.5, 36.8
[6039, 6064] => -1.2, 36.2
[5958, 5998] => -0.4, 35.5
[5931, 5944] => -0.2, 35.9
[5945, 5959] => 0.2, 34.9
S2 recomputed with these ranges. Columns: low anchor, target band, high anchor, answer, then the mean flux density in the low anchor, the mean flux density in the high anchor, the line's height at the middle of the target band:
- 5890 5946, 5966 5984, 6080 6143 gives -0.02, 34.8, 34.6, 34.7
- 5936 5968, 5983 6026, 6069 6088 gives 0.00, 35.3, 36.1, 35.6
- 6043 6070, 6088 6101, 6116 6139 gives 0.02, 36.4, 33.6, 34.9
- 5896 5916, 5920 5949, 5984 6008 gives 0.03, 35.5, 36.1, 35.7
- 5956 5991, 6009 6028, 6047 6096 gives 0.00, 35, 36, 35.4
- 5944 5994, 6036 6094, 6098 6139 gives -0.04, 35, 34.2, 34.5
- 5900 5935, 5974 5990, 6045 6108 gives 0.02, 35.4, 35.7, 35.5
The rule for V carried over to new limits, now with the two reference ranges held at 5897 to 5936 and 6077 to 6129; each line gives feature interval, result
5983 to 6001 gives -1.0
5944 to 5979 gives 0.1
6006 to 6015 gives 0.3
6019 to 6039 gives 0.0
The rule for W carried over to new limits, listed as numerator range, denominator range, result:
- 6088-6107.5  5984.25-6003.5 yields 0.92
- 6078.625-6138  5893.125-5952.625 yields 0.98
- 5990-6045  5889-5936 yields 1.02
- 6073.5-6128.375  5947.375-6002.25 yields 0.97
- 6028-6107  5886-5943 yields 1.02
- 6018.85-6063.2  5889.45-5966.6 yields 1.02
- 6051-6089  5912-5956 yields 1.04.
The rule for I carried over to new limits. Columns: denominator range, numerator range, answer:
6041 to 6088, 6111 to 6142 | 0.94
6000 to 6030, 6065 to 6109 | 1.00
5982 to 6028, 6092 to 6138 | 0.96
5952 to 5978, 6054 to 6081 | 1.05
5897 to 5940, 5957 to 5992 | 1.00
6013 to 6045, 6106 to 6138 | 0.99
